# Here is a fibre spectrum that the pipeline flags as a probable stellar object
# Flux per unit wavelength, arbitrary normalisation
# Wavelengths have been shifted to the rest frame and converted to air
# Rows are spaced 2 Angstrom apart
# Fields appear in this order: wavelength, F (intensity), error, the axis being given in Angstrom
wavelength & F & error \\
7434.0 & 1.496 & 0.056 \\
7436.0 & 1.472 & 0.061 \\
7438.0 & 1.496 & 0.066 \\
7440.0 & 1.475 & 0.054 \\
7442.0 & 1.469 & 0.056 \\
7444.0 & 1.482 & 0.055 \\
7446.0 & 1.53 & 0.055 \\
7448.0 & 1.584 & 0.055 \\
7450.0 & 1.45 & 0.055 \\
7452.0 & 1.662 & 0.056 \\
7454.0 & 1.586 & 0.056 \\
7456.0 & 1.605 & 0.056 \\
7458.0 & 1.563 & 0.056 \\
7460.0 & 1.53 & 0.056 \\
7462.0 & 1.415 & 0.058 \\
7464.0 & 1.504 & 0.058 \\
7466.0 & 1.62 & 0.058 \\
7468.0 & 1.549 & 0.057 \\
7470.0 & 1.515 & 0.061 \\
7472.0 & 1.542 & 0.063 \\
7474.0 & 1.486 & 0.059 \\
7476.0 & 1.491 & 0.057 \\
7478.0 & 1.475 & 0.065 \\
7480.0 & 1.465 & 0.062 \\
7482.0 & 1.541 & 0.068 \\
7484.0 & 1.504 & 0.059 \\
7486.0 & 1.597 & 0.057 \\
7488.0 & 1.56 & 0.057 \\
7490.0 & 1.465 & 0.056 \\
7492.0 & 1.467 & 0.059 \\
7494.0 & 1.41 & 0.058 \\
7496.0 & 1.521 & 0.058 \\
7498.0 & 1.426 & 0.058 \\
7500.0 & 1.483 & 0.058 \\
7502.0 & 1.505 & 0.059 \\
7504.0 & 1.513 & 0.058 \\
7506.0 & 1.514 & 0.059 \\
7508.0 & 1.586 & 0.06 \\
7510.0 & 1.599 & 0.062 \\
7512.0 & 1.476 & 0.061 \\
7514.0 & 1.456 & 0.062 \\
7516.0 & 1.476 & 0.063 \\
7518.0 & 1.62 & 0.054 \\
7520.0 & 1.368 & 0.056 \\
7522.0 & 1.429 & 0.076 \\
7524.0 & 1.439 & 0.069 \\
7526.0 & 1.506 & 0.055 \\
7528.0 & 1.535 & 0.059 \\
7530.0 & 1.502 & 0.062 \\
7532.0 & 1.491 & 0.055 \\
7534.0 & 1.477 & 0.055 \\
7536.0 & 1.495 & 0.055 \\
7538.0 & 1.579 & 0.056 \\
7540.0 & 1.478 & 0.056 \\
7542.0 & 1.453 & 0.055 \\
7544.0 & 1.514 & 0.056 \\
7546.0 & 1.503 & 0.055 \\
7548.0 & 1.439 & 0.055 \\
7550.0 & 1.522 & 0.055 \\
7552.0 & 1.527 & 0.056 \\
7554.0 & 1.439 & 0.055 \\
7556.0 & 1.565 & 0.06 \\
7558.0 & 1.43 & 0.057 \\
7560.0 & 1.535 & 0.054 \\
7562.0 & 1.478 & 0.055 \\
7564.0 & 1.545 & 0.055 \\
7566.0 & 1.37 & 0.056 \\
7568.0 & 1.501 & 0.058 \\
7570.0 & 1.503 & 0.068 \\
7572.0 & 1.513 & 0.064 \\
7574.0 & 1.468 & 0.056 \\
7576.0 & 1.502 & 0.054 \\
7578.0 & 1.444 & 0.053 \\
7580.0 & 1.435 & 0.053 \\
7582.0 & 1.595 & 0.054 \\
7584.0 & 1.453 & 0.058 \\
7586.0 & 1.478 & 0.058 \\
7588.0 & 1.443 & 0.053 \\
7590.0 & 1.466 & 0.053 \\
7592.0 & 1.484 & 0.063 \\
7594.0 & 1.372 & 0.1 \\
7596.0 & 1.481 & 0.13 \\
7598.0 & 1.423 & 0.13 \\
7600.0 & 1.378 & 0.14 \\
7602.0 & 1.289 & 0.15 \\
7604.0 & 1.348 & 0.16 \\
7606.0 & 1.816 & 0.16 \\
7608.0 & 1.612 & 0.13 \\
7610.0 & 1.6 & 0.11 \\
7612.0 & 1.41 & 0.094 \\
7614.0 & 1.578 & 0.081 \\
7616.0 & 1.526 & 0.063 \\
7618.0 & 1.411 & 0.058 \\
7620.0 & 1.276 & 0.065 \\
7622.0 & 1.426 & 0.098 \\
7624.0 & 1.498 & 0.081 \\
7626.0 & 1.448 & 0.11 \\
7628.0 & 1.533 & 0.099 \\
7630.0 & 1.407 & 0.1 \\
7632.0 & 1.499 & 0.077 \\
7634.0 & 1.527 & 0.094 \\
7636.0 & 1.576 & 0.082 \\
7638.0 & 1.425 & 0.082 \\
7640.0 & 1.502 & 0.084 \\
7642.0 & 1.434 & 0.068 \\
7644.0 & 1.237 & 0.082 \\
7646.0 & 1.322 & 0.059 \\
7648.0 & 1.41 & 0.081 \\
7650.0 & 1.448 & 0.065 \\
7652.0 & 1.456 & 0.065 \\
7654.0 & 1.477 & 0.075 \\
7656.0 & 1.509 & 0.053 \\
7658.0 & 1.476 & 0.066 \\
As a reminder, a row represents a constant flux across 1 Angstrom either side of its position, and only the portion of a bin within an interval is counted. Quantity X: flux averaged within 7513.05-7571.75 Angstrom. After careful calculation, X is 1.49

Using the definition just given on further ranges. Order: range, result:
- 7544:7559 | 1.49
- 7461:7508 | 1.5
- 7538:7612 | 1.48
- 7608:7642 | 1.48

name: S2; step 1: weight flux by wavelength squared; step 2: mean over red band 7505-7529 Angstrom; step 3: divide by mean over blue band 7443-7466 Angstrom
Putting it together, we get 1.0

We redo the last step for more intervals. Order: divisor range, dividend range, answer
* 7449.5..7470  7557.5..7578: 0.99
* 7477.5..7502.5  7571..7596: 1.01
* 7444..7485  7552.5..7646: 1.00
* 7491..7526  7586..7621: 1.01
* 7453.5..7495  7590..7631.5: 1.00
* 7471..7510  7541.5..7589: 1.01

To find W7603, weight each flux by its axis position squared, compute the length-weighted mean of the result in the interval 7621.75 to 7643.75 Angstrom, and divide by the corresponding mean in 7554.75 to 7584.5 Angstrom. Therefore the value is 1.01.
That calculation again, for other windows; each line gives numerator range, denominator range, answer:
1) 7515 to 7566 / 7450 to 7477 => 0.99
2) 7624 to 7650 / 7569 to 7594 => 0.99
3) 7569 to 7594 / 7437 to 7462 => 1.00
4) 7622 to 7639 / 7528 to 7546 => 1.01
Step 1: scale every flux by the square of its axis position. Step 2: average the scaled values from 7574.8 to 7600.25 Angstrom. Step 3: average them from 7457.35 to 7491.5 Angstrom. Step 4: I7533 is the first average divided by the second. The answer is 1.0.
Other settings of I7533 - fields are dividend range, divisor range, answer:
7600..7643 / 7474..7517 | 1.02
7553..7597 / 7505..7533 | 1.00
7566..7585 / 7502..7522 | 1.00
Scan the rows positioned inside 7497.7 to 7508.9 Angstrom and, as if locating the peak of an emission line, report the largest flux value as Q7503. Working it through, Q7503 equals 1.586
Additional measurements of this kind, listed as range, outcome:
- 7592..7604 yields 1.484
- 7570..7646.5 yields 1.816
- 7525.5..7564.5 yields 1.579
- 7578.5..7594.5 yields 1.595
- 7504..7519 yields 1.62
